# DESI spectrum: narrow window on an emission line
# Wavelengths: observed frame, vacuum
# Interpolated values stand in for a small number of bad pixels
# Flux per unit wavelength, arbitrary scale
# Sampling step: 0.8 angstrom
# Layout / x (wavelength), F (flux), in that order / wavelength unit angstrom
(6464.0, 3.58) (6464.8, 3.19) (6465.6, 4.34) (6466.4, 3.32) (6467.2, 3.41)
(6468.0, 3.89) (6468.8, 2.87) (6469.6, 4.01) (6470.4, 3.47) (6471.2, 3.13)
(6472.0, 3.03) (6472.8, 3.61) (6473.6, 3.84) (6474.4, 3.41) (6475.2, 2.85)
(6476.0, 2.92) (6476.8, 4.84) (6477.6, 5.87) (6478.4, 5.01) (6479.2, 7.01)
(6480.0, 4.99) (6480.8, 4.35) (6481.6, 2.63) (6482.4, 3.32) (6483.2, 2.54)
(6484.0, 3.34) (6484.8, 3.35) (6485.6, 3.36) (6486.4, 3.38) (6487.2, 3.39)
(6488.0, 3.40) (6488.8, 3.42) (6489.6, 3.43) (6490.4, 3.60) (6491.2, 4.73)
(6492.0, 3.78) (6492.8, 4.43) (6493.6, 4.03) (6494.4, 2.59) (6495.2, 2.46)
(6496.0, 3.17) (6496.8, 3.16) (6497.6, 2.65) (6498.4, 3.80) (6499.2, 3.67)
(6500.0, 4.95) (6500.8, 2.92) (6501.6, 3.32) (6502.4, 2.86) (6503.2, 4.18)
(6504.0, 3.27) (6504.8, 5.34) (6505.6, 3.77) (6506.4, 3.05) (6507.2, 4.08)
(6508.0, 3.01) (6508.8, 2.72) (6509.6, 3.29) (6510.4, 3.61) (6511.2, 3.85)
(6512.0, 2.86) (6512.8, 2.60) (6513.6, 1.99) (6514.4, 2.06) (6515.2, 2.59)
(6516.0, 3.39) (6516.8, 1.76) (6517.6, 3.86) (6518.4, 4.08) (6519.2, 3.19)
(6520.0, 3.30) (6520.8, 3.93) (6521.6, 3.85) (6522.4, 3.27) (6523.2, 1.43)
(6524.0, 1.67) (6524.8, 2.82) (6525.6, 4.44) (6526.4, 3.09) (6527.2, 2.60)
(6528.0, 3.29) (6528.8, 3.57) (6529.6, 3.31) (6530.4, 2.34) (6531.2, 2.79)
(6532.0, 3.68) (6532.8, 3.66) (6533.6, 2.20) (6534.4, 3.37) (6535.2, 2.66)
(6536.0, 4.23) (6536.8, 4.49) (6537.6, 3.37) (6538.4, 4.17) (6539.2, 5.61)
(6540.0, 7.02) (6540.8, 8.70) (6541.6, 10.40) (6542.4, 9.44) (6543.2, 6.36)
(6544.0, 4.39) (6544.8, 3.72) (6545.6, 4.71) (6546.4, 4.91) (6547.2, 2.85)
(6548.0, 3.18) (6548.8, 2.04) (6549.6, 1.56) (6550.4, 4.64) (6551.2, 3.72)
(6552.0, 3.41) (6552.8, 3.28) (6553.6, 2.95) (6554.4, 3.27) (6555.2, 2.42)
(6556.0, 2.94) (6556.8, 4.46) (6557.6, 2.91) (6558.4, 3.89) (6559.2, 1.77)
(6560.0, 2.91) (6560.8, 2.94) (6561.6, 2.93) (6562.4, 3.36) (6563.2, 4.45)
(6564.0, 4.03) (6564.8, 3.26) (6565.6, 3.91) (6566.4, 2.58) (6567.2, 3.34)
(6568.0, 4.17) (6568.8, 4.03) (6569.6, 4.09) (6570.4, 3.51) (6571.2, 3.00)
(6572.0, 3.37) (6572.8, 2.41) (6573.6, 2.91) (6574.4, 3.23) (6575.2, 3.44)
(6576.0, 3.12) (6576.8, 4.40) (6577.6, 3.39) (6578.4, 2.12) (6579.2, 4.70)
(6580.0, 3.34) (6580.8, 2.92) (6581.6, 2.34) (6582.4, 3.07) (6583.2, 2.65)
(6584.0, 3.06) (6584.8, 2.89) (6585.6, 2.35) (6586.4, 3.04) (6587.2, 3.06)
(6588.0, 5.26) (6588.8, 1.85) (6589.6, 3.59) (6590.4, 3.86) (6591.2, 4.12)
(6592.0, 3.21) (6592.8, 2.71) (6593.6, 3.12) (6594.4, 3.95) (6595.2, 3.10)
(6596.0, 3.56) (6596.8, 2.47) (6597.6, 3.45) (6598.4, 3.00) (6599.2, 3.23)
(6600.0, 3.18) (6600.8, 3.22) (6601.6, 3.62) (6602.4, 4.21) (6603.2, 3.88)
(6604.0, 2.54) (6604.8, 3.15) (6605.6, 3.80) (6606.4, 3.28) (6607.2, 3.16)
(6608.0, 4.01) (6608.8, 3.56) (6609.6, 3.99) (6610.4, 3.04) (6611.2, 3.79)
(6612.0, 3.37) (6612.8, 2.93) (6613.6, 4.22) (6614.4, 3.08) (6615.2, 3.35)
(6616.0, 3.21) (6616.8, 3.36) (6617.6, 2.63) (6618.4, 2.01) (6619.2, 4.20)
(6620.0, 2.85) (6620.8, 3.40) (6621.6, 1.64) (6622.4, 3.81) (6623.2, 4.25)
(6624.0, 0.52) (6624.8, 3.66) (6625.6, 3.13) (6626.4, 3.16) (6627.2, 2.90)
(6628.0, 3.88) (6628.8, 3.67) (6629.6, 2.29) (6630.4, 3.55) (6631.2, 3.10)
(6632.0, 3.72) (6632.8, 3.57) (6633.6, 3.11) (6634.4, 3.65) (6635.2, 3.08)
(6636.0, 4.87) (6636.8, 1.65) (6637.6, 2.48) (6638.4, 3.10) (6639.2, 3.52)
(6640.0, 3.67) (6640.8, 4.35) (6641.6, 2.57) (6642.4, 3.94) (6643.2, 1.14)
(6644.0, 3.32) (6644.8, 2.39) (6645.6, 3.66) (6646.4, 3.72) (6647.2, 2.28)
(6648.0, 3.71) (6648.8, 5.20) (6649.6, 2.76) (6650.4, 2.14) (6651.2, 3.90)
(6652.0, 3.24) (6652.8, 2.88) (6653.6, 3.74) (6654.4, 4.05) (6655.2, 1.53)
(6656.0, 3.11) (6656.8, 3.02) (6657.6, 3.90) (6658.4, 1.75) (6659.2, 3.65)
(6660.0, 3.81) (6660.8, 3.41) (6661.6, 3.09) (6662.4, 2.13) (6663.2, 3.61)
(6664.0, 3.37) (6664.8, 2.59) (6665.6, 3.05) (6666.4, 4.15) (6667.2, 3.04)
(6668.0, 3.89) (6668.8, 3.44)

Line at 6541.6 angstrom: [O III]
